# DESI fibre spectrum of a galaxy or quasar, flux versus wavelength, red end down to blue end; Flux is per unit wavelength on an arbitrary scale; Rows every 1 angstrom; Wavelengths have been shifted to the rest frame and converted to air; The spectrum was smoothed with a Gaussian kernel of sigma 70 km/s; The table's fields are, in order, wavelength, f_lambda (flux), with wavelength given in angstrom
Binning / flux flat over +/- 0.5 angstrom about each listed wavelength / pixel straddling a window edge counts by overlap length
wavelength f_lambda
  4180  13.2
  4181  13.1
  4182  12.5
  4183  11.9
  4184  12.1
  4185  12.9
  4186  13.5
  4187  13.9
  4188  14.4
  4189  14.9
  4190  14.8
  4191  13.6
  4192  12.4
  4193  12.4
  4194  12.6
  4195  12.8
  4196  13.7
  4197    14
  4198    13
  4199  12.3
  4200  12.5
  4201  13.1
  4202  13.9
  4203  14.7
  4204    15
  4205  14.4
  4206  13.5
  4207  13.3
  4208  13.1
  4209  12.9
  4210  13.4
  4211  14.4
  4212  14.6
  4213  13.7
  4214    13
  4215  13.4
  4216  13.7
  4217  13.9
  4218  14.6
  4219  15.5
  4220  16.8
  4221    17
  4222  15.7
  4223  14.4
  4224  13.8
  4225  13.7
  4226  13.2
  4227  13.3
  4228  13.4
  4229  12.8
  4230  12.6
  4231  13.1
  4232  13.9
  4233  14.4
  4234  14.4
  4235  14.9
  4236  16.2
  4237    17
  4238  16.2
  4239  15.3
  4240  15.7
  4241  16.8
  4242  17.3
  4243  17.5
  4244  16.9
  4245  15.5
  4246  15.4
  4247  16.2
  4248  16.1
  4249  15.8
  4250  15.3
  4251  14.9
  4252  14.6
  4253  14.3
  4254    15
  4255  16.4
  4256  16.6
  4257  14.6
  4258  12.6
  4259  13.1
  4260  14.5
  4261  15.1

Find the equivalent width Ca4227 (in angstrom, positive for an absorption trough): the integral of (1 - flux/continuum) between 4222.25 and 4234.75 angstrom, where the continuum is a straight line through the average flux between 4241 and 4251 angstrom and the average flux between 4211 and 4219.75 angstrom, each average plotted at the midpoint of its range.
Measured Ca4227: 1.1 angstrom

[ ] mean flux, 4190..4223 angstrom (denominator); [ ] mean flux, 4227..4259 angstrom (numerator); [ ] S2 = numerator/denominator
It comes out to 1.1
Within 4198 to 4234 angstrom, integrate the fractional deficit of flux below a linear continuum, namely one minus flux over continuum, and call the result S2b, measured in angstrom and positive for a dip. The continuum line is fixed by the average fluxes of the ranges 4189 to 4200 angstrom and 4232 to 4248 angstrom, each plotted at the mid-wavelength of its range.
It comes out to 1.4 angstrom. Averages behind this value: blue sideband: 13.2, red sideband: 15.9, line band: 13.9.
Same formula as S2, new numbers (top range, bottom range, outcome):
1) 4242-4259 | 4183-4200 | 1.17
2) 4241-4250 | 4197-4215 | 1.20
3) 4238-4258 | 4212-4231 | 1.11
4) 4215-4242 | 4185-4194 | 1.08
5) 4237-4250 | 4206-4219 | 1.18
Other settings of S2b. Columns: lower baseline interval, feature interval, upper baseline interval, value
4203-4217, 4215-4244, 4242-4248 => 0.6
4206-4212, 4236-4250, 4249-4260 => -1.7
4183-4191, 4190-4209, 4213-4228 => 0.7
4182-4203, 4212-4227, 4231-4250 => 0.3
